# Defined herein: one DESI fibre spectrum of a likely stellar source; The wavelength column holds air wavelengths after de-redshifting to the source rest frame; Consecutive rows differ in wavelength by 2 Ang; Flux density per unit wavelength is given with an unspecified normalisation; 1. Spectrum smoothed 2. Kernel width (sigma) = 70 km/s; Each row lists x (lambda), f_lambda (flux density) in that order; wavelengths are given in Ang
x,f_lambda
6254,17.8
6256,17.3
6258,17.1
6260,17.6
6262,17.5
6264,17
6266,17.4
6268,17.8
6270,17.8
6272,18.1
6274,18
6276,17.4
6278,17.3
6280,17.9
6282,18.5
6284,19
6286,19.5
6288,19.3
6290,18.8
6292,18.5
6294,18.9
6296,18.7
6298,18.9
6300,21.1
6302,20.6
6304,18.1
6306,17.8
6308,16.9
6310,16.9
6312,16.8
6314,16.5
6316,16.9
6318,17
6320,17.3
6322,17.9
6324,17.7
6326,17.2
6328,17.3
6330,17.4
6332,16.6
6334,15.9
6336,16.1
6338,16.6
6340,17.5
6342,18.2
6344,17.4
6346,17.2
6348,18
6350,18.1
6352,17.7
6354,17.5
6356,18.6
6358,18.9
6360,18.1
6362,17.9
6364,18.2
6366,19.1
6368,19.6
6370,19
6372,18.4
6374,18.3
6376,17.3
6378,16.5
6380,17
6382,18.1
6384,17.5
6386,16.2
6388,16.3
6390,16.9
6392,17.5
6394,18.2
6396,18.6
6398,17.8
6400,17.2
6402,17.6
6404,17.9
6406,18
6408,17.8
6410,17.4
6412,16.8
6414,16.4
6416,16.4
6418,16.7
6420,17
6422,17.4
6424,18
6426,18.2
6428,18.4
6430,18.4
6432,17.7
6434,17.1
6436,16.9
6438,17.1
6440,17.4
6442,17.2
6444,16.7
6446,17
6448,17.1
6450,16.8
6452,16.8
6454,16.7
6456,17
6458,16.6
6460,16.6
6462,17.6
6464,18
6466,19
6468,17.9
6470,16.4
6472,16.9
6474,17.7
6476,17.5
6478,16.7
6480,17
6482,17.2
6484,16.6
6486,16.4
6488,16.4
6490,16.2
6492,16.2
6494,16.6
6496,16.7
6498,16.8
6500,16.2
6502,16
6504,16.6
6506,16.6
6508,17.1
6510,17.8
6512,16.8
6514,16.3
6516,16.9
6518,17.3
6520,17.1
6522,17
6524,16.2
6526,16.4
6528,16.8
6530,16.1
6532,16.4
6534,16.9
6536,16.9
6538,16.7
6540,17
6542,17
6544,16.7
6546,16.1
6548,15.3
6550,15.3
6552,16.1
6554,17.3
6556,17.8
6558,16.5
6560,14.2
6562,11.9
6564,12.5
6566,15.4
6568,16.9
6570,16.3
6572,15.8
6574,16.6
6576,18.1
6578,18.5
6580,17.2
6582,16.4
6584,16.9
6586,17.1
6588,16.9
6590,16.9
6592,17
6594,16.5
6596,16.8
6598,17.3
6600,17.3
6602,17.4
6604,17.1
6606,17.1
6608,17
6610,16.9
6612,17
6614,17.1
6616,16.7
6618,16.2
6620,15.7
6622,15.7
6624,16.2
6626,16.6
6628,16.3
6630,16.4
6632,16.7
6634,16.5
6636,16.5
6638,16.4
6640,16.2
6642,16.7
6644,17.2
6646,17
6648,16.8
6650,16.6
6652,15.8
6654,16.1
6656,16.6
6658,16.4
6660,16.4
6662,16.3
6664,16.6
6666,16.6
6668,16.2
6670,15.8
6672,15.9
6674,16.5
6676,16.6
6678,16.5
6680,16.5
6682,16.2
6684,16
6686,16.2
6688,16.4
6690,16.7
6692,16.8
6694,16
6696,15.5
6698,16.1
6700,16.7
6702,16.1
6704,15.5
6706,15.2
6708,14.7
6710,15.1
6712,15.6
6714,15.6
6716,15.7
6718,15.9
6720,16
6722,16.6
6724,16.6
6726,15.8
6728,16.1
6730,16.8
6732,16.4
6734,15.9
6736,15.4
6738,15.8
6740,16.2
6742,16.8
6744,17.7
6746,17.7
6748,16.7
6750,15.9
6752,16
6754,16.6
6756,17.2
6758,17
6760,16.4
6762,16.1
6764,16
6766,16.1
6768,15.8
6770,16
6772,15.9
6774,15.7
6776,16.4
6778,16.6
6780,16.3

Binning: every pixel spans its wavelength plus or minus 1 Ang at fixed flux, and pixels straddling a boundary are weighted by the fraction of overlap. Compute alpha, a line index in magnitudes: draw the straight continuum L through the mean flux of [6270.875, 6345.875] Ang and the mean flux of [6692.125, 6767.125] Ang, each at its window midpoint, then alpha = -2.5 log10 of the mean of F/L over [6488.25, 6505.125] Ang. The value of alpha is 0.04 mag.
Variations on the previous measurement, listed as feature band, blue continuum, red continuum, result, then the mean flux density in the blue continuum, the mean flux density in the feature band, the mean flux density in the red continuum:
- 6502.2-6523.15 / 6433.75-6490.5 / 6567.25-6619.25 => 0.01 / 17.1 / 16.9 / 17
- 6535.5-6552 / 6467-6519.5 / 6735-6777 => 0.02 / 16.8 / 16.3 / 16.4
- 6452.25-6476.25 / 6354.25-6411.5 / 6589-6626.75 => 0.01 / 17.8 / 17.3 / 16.8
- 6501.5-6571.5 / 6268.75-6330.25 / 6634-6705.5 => 0.04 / 18.1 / 16.3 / 16.3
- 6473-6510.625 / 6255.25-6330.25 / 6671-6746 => 0.02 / 17.9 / 16.7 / 16.1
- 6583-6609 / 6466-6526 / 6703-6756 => -0.03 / 16.8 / 17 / 16.1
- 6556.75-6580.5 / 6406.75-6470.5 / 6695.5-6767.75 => 0.06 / 17.3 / 15.8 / 16.2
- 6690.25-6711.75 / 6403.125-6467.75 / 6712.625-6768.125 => 0.04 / 17.3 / 15.8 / 16.3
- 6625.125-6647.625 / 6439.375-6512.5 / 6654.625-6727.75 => -0.02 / 16.9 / 16.6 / 16.1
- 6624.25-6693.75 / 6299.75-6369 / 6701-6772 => 0.00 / 17.7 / 16.4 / 16.1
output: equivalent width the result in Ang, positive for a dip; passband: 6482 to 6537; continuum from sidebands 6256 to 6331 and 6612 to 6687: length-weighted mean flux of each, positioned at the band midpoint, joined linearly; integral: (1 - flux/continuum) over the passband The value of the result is 1.17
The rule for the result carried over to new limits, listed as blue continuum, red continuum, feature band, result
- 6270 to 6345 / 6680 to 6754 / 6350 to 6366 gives -0.5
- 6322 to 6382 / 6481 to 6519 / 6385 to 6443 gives -0.4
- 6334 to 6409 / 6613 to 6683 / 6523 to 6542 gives 0.4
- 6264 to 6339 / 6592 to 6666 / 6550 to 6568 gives 1.7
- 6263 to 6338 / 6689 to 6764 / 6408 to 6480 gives 0.2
